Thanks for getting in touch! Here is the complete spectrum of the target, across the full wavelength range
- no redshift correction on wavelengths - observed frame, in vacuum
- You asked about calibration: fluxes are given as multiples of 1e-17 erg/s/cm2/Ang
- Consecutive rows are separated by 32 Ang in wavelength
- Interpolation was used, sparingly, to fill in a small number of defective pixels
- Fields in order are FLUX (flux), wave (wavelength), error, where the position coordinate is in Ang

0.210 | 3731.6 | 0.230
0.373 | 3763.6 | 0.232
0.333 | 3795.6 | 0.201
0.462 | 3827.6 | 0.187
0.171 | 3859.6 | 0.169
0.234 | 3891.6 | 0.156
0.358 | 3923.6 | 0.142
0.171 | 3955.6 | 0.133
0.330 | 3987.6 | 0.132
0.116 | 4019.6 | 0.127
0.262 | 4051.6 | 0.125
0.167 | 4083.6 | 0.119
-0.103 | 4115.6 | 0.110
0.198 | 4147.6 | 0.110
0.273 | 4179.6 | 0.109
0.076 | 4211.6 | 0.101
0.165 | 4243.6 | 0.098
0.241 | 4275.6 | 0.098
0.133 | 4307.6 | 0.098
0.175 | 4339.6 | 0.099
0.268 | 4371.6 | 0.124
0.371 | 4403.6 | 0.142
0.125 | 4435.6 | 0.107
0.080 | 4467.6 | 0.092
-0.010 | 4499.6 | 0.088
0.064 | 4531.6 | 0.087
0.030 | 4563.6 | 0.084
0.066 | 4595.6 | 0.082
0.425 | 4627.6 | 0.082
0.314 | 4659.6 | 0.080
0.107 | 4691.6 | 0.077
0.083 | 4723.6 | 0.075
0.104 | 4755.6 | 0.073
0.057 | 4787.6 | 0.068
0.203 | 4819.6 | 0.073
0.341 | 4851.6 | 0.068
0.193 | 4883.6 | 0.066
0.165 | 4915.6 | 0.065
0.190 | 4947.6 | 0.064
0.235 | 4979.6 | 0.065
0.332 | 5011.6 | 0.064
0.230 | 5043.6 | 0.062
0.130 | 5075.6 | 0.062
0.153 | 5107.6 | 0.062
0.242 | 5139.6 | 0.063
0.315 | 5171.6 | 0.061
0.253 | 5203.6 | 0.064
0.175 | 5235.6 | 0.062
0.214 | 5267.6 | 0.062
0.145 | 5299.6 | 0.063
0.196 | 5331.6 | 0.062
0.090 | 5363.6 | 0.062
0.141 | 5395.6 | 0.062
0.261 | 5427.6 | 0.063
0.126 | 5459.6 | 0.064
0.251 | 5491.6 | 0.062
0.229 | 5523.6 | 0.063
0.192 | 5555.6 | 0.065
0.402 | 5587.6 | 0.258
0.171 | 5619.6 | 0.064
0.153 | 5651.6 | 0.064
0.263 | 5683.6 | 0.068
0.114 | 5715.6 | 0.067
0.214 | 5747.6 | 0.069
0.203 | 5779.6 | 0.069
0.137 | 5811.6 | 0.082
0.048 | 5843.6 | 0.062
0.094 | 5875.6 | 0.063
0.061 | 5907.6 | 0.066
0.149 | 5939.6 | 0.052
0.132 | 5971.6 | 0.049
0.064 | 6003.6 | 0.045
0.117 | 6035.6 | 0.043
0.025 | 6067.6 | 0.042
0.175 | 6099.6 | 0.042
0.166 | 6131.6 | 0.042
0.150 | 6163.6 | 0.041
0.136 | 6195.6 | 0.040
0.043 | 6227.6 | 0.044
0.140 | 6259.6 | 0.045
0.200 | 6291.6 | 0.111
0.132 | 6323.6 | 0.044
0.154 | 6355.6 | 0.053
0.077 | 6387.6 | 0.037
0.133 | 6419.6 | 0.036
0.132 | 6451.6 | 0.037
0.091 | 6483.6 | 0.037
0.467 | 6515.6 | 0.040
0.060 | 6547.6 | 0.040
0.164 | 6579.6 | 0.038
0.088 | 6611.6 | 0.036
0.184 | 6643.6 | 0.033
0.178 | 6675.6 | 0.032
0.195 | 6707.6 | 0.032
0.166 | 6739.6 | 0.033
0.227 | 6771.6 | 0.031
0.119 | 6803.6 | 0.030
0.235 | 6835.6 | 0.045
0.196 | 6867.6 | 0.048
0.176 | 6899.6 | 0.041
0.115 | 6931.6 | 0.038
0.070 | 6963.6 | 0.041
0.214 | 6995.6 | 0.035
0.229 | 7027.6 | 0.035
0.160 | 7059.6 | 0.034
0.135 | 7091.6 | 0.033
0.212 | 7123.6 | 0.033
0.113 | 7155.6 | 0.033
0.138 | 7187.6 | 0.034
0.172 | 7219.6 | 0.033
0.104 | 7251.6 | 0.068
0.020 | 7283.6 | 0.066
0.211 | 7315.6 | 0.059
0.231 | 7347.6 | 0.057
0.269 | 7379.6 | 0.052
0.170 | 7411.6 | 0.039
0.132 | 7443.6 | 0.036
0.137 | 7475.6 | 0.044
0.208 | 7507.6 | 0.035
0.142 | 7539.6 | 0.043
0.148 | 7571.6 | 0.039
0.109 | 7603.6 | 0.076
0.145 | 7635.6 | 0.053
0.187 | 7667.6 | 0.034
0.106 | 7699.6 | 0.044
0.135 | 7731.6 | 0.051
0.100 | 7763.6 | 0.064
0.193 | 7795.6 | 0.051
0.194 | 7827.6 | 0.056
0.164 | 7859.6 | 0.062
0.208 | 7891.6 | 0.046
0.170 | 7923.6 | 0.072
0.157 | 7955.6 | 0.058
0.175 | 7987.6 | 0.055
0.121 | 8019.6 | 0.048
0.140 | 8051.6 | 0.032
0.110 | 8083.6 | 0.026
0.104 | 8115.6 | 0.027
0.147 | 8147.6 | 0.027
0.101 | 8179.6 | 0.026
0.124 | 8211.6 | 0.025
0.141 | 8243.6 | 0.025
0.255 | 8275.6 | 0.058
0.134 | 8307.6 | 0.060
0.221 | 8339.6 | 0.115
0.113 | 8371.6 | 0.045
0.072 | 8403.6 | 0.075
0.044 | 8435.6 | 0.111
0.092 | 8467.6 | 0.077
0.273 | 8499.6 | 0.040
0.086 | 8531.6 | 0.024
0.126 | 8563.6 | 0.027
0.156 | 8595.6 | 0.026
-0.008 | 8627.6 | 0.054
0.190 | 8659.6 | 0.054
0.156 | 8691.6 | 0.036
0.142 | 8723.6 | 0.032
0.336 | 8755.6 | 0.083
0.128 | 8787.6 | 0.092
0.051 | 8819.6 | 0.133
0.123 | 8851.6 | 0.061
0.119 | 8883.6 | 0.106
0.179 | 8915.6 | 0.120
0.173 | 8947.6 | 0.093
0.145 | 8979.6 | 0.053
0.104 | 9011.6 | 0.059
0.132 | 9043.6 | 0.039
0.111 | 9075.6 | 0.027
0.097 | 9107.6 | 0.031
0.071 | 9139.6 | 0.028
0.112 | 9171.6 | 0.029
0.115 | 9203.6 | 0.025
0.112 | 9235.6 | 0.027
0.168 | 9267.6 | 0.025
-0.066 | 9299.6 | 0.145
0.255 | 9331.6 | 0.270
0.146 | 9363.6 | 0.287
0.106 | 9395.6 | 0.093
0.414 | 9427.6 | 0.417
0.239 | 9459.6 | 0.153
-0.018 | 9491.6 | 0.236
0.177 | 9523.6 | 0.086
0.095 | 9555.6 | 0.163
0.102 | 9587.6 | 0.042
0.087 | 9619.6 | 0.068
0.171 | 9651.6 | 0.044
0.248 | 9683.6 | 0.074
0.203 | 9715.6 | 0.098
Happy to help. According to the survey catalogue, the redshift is 0.750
